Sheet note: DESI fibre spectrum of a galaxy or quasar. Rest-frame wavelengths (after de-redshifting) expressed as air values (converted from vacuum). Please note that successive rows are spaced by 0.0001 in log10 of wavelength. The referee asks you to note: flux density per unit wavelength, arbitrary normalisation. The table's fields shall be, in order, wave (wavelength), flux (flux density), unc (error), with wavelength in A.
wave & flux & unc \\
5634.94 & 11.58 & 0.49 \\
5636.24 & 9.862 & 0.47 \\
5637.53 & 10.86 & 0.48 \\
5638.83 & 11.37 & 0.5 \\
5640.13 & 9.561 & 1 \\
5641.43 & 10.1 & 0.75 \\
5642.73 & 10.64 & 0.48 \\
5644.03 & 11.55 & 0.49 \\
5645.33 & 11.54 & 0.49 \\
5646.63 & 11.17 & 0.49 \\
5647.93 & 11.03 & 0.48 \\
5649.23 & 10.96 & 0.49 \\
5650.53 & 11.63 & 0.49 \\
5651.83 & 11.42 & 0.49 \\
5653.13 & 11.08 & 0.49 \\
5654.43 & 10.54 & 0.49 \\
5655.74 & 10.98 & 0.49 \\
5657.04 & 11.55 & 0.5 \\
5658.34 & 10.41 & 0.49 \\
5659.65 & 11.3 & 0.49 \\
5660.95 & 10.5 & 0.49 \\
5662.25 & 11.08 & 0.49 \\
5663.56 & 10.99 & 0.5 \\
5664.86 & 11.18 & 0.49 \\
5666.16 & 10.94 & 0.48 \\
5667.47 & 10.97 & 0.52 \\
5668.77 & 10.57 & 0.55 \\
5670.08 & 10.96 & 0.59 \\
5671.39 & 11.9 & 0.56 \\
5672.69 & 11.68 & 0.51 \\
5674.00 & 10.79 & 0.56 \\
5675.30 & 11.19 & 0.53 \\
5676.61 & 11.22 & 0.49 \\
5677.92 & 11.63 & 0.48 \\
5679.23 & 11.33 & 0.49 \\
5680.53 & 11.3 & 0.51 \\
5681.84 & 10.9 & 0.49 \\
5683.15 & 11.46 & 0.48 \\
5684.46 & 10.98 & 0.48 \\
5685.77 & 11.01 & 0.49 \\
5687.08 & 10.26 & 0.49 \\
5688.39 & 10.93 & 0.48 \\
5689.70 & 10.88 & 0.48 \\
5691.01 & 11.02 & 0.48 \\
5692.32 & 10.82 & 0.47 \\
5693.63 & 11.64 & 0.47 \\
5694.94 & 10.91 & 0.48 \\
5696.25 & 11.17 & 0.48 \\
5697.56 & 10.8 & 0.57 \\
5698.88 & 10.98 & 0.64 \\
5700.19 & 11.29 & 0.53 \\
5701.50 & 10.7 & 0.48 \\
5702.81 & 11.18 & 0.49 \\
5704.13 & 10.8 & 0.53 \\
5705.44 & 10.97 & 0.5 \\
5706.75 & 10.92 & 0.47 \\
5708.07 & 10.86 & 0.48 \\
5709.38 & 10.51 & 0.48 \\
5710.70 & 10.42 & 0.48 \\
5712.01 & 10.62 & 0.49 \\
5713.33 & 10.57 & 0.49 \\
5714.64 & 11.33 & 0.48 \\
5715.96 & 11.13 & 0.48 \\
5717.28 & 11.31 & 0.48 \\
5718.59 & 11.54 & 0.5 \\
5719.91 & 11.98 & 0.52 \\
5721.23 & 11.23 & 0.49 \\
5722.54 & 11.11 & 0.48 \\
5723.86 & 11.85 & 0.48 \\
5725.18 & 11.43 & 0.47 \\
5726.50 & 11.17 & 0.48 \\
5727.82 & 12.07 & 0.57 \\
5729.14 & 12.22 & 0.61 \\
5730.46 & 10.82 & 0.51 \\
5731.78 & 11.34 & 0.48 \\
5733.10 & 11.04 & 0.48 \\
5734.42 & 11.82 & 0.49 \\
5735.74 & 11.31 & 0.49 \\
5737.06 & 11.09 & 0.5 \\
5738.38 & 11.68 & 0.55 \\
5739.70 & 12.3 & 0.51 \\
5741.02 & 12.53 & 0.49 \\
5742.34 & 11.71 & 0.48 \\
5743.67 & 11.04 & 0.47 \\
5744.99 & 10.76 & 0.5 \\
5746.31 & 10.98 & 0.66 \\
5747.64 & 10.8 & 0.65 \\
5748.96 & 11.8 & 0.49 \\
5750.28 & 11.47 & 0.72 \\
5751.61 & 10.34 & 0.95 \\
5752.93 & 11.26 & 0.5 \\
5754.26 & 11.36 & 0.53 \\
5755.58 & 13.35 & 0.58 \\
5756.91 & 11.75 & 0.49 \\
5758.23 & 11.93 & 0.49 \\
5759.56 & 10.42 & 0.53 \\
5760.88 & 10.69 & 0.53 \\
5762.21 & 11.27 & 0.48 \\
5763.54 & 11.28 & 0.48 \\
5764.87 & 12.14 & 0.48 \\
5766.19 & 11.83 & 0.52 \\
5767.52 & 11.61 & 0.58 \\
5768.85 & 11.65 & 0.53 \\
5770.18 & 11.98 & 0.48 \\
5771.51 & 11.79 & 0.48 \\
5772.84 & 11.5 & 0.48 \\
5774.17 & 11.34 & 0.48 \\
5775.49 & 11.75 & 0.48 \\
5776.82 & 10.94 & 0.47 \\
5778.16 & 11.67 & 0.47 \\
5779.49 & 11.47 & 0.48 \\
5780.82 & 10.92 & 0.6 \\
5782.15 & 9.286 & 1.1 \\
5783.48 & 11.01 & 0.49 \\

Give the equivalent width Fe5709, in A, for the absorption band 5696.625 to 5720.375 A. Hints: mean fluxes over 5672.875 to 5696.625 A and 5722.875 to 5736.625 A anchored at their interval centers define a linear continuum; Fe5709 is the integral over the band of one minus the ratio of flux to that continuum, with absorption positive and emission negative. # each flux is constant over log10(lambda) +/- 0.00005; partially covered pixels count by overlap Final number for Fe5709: 0.7 A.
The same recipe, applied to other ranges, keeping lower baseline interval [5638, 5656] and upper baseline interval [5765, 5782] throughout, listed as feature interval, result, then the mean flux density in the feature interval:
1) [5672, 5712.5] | 0.5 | 11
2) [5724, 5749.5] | -0.3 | 11.5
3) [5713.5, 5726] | -0.1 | 11.4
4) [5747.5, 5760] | -0.1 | 11.5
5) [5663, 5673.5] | -0.1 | 11.1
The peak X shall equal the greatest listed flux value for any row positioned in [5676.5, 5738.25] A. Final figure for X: 12.22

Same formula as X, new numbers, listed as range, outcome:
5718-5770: 13.35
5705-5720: 11.98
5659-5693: 11.9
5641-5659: 11.63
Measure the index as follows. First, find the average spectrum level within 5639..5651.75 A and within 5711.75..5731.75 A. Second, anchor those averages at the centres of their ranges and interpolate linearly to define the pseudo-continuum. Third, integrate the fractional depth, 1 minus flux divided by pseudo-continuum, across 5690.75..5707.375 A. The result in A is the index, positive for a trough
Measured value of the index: 0.34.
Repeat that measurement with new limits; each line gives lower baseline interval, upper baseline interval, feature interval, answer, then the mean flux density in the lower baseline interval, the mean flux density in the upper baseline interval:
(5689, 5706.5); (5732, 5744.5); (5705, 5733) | 0.28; 11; 11.6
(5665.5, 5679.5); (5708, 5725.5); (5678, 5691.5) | 0.17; 11.2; 11.1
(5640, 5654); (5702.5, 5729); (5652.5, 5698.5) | 0.12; 11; 11.2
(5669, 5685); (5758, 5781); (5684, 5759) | 0.70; 11.3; 11.5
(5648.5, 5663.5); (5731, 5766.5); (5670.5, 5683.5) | -0.23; 11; 11.5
